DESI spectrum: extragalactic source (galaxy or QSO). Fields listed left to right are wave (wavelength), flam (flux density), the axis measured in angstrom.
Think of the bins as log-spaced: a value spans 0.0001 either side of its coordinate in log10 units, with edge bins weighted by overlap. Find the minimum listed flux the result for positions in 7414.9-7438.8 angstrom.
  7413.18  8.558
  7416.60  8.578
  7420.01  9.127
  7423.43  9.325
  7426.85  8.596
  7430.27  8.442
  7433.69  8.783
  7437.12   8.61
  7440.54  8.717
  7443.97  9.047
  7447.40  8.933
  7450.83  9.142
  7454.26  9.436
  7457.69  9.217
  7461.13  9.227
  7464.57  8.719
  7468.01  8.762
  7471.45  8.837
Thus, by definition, 8.442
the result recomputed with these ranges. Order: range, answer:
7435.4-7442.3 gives 8.61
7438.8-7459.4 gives 8.717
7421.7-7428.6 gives 8.596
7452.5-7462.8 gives 9.217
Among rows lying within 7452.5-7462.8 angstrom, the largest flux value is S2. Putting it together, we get 9.436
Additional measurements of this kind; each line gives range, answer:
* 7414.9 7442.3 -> 9.325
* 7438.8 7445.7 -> 9.047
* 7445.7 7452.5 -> 9.142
